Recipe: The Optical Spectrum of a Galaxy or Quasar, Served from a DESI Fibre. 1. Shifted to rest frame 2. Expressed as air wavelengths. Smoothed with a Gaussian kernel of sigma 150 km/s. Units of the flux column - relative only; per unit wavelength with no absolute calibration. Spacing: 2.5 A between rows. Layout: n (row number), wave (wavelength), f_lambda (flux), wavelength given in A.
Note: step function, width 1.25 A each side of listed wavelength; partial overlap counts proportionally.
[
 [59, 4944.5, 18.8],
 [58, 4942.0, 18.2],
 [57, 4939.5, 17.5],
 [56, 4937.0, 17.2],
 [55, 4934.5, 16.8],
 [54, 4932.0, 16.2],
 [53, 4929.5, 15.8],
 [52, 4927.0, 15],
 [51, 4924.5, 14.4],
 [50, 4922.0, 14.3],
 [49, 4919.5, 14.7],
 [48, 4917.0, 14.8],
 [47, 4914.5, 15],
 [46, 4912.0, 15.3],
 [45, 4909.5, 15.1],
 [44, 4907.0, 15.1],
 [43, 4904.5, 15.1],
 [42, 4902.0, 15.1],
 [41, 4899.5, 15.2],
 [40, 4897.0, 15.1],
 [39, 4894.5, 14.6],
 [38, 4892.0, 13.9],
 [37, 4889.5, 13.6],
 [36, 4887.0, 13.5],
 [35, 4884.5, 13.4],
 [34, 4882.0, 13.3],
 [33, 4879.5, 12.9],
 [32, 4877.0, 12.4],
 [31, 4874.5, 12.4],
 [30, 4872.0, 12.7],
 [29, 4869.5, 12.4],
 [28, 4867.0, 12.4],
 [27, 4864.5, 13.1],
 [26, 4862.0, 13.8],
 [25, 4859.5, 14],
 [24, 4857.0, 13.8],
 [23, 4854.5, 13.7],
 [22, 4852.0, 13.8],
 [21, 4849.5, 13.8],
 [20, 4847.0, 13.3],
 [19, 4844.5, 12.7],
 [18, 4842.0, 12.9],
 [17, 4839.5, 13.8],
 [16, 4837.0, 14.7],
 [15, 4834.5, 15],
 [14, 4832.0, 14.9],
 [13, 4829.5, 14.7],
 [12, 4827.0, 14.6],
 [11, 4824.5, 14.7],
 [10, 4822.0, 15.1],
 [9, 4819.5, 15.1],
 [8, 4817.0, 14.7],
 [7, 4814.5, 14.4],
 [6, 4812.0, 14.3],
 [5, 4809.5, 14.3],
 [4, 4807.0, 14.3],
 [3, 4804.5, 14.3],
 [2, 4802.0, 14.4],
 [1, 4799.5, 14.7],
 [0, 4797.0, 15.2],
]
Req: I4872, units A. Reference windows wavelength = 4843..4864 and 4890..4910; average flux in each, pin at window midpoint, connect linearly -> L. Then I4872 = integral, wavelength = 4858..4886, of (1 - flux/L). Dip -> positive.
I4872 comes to 2.2 A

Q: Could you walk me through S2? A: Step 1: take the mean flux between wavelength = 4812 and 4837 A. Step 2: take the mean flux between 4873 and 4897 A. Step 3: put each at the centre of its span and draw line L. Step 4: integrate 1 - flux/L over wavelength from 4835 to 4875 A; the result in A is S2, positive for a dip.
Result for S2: 2.0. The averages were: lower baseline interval 14.8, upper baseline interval 13.4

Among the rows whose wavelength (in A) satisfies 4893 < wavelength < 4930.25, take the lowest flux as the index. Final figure 14.3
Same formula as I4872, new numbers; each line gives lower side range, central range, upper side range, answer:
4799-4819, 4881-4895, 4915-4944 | 1.6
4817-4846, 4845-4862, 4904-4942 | 1.1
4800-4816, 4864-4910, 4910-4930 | 3.1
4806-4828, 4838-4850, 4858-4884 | 0.4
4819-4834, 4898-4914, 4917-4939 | 0.3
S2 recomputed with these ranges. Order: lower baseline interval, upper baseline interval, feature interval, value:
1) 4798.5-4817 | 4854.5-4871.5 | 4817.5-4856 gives -1.08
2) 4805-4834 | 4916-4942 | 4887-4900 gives 0.91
